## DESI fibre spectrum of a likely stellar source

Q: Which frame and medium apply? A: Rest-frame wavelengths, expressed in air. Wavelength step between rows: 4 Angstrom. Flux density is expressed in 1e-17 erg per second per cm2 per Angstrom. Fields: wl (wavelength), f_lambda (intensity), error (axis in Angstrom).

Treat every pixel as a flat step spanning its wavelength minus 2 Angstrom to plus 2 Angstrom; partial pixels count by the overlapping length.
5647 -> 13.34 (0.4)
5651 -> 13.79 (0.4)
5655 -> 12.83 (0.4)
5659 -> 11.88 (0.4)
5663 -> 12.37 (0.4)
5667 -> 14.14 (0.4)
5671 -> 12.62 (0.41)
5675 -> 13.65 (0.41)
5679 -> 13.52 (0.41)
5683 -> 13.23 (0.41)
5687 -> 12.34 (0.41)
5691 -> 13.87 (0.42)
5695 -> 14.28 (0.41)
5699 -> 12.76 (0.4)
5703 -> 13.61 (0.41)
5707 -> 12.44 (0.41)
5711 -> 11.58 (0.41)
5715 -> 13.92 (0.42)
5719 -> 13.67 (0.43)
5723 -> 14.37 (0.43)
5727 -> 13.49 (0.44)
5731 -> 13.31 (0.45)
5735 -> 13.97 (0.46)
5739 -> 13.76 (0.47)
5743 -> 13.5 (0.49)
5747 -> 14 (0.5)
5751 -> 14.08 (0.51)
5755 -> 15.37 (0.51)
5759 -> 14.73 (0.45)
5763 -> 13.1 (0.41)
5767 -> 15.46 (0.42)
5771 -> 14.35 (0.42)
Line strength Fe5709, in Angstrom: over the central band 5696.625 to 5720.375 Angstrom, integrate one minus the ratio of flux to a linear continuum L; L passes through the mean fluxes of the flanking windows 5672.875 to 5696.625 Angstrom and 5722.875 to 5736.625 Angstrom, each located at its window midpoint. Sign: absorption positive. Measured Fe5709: 1.03 Angstrom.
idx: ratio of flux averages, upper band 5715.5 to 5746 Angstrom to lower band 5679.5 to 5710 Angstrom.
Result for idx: 1.0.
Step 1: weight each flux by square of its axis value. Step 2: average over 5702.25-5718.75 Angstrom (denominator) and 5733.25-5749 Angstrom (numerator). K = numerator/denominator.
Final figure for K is 1.1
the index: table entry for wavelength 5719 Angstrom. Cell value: 13.67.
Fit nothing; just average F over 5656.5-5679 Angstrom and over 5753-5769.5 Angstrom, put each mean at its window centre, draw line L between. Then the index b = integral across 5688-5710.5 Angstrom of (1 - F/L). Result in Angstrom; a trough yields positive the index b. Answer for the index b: 0.53 Angstrom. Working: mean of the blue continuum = 13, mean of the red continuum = 14.7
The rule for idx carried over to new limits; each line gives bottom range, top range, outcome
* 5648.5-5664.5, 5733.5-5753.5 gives 1.09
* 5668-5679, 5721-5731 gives 1.04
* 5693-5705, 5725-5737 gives 1.00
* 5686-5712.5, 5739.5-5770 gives 1.10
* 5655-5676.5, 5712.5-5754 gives 1.07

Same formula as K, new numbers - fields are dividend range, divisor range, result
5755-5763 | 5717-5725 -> 1.05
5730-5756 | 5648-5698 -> 1.08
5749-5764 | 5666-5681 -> 1.10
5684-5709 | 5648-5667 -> 1.04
